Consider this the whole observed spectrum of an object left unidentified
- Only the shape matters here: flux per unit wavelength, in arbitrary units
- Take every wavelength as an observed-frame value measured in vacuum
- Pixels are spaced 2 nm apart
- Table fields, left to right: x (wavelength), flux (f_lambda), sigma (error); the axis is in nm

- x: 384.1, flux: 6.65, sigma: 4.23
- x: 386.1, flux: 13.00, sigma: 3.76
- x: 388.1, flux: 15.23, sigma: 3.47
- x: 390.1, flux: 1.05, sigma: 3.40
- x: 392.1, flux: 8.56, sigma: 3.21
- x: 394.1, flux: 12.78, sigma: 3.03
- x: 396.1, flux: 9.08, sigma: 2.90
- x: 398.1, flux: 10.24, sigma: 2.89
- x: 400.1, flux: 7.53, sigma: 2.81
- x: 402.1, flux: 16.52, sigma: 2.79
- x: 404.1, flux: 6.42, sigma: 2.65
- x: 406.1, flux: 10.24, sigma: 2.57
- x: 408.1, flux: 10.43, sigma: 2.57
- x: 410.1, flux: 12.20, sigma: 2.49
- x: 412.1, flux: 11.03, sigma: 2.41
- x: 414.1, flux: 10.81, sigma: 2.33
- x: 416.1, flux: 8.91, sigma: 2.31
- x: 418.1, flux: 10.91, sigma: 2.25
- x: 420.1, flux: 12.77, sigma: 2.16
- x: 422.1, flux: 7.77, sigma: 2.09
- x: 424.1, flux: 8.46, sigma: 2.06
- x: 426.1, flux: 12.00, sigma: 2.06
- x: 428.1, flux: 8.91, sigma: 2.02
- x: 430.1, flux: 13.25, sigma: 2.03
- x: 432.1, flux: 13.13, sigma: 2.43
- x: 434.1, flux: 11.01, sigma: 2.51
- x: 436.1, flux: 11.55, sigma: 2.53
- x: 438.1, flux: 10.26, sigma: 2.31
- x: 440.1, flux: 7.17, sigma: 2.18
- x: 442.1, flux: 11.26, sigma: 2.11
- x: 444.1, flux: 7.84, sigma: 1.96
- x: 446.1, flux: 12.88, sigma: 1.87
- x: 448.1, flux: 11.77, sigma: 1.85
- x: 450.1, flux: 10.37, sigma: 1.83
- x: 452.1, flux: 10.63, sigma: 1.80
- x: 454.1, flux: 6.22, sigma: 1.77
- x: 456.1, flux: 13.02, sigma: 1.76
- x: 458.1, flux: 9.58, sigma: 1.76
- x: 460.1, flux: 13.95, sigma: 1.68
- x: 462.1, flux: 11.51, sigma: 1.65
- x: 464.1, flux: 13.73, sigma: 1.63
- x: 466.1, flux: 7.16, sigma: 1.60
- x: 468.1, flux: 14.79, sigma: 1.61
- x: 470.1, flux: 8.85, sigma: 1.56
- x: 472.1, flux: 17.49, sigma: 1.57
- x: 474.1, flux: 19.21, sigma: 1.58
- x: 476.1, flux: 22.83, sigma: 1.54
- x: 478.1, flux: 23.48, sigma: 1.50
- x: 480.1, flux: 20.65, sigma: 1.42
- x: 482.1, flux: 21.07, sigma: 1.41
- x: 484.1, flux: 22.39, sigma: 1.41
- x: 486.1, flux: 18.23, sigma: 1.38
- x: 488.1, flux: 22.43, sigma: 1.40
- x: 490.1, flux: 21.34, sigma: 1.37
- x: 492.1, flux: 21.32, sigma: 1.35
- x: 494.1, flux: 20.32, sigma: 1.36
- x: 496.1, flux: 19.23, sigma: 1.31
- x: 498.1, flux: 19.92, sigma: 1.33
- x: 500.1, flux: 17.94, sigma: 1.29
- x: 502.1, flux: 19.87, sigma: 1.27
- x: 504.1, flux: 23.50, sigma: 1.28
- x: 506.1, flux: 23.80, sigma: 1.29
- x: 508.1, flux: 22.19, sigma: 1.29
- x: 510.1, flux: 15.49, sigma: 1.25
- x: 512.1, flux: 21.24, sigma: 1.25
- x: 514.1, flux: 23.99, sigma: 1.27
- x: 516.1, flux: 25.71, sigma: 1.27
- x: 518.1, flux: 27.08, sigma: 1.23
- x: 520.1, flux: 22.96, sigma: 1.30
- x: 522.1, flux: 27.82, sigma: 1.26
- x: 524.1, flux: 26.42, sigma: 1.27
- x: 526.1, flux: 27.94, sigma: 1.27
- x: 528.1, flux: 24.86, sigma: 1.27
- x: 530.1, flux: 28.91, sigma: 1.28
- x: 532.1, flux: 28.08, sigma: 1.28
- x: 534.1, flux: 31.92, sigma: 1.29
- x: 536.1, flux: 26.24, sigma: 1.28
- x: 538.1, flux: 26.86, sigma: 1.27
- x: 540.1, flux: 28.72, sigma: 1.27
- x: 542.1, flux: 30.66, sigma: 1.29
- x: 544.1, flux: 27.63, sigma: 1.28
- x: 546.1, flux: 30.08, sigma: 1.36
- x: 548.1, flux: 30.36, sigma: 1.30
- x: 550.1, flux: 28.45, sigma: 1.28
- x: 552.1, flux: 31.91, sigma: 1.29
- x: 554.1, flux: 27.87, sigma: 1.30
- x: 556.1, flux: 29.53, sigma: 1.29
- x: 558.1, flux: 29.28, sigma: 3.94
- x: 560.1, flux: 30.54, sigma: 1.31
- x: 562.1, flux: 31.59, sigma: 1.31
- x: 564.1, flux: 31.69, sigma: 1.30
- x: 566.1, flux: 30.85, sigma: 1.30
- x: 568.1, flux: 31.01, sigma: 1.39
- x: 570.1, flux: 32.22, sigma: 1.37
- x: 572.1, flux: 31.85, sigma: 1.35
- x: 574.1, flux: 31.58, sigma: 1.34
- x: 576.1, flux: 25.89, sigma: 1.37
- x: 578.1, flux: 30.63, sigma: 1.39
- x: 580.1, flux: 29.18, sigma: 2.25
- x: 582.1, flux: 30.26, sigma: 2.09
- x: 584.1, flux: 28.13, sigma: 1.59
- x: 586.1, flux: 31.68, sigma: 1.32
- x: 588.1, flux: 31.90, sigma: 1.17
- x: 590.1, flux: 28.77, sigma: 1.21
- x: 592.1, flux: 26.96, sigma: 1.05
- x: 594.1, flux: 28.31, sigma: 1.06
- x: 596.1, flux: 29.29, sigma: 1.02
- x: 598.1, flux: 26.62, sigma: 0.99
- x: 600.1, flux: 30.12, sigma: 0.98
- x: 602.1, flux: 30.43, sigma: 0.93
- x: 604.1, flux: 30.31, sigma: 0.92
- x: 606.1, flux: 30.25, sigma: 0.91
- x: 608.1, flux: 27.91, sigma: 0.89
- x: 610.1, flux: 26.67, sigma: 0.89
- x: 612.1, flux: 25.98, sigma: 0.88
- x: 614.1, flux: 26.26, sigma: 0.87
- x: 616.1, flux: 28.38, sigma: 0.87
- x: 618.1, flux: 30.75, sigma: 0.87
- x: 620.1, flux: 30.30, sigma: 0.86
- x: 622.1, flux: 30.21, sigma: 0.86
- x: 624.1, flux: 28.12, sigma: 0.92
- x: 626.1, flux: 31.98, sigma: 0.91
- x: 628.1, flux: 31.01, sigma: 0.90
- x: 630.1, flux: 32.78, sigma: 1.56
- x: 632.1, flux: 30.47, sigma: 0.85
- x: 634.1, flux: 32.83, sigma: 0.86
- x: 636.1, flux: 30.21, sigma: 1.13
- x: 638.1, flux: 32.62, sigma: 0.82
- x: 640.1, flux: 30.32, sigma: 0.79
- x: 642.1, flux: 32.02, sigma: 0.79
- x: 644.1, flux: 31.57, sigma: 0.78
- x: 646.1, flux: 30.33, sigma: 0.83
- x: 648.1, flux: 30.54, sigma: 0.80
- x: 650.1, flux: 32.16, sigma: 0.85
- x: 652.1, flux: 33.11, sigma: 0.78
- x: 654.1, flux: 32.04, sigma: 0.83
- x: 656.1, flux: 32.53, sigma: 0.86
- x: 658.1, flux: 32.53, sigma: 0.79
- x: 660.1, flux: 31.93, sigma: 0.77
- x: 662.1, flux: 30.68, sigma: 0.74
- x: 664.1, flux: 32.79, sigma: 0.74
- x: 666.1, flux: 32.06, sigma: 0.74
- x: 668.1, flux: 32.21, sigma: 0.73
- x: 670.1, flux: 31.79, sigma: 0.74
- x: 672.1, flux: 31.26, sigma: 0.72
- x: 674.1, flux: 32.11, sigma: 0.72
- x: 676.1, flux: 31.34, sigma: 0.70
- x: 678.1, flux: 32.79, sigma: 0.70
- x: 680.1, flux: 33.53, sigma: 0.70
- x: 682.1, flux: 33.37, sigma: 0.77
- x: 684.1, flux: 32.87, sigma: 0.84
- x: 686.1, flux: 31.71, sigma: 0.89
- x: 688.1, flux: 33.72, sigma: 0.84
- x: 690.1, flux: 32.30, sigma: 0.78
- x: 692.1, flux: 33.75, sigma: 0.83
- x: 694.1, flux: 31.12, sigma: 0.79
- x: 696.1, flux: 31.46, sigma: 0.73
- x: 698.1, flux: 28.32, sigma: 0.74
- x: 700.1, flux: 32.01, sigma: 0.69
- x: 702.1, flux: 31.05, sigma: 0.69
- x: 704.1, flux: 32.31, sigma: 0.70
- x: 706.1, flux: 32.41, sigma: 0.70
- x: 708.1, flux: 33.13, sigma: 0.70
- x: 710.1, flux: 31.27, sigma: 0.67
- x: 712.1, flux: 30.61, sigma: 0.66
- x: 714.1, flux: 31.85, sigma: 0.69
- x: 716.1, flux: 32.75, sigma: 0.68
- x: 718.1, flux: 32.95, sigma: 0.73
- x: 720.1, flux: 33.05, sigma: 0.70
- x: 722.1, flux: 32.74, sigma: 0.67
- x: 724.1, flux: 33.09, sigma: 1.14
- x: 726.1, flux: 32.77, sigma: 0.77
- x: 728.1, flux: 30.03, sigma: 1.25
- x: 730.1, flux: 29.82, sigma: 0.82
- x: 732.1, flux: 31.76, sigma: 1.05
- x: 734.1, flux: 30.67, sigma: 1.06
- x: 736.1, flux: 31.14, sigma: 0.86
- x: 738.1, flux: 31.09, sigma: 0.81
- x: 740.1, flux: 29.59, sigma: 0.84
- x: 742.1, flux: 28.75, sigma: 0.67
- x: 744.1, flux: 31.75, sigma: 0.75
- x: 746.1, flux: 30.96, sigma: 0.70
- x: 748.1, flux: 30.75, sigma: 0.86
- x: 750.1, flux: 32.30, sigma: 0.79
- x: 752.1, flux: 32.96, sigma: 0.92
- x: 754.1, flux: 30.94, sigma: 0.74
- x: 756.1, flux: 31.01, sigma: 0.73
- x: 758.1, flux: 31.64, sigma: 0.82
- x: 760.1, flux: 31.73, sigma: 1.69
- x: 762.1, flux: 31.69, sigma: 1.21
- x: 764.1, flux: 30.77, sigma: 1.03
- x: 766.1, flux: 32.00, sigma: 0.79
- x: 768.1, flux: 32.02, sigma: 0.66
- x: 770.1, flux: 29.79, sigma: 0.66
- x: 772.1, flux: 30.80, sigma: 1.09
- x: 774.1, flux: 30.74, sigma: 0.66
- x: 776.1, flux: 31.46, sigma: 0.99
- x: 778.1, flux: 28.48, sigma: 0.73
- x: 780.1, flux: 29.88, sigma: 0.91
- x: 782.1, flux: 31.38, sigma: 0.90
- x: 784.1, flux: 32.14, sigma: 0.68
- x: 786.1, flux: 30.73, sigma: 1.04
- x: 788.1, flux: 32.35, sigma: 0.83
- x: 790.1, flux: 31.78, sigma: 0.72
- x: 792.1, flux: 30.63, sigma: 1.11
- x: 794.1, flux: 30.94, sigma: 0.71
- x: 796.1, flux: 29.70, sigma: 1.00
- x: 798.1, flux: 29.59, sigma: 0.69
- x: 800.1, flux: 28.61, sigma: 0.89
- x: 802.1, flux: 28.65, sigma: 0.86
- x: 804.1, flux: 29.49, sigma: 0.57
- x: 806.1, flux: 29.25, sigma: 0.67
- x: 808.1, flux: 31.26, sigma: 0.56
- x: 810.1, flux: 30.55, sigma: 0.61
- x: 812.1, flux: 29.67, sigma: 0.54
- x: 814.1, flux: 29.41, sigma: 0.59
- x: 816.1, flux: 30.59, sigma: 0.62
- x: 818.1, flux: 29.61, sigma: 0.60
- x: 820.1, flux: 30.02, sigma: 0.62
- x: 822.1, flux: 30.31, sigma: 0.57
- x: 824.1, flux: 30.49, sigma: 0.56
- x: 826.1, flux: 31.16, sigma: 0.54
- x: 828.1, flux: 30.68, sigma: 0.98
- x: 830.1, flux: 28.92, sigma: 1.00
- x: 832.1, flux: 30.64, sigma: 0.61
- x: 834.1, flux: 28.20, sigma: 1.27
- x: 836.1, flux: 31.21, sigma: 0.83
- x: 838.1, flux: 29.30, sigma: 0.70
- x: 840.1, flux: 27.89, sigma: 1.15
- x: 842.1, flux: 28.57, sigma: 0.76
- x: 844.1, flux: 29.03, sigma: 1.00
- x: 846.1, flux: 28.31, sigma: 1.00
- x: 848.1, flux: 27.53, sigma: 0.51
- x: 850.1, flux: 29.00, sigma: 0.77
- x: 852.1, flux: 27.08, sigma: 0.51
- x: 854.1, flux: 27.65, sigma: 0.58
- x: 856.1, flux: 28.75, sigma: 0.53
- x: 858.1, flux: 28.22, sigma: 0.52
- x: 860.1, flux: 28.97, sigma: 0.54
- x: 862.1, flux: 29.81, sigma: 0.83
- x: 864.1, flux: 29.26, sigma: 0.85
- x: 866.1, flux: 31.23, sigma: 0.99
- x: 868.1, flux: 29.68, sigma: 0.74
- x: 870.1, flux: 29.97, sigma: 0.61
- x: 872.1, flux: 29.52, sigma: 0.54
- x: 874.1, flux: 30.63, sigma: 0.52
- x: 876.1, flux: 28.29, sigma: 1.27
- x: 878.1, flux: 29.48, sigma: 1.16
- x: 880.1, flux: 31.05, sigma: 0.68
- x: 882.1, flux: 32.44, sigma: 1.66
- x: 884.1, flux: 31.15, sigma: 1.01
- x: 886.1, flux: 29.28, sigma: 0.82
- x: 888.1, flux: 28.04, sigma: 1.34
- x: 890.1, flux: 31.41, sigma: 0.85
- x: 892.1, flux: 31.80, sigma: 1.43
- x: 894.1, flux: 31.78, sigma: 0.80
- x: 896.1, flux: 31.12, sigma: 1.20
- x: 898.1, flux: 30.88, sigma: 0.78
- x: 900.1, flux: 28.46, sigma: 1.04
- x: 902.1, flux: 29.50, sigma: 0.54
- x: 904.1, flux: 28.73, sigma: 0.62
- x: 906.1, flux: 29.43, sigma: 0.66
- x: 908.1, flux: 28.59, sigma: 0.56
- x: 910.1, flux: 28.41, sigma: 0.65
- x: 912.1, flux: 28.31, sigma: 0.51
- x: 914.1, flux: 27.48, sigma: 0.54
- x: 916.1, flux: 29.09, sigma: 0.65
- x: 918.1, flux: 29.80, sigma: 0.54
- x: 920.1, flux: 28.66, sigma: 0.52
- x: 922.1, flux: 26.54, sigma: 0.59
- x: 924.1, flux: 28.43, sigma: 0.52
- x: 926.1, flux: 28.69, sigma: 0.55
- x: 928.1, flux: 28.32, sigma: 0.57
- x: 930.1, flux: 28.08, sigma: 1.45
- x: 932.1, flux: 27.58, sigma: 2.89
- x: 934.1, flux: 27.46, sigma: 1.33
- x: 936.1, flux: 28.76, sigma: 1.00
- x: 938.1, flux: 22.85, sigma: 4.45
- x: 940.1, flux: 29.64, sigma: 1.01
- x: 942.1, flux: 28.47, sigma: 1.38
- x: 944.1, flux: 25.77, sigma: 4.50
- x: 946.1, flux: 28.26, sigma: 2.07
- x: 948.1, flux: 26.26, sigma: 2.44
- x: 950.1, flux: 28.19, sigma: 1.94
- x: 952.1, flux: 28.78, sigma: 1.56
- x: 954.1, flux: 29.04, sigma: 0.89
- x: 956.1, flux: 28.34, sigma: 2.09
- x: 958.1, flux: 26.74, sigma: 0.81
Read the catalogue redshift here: 0.185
